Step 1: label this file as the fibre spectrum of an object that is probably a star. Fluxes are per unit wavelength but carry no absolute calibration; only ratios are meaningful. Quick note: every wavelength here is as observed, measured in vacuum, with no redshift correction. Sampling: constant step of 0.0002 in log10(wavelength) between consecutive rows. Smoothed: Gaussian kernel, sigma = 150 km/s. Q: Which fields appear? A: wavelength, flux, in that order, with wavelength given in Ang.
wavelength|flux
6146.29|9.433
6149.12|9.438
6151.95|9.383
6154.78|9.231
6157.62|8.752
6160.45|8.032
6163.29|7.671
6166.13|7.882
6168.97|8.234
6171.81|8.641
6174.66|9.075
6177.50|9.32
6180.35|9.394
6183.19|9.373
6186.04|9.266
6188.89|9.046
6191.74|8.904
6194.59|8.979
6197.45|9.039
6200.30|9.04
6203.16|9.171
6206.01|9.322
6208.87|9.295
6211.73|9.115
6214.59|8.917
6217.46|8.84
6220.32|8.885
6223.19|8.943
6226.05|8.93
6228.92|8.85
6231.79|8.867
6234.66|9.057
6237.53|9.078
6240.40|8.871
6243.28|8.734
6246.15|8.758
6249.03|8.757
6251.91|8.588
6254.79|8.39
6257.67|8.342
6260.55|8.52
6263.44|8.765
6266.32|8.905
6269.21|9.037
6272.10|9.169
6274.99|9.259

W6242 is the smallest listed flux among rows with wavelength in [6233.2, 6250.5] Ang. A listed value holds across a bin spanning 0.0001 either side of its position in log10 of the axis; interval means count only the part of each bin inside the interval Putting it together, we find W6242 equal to 8.734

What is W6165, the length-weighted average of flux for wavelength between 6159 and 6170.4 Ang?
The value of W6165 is 7.96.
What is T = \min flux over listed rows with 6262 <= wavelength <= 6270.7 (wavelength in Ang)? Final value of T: 8.765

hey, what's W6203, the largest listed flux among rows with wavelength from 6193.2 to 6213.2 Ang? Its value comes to 9.322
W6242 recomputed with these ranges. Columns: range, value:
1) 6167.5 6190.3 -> 8.234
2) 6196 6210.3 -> 9.039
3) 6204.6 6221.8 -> 8.84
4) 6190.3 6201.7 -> 8.904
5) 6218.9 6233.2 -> 8.85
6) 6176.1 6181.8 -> 9.32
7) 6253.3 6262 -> 8.342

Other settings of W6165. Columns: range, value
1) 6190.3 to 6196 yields 8.95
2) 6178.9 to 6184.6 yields 9.39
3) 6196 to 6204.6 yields 9.09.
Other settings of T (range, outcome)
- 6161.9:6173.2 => 7.671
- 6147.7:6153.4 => 9.383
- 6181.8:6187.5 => 9.266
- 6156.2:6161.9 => 8.032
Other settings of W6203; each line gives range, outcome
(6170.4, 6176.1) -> 9.075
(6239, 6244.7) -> 8.871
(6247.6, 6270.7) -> 9.037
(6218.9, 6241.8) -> 9.078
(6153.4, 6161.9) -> 9.231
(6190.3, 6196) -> 8.979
